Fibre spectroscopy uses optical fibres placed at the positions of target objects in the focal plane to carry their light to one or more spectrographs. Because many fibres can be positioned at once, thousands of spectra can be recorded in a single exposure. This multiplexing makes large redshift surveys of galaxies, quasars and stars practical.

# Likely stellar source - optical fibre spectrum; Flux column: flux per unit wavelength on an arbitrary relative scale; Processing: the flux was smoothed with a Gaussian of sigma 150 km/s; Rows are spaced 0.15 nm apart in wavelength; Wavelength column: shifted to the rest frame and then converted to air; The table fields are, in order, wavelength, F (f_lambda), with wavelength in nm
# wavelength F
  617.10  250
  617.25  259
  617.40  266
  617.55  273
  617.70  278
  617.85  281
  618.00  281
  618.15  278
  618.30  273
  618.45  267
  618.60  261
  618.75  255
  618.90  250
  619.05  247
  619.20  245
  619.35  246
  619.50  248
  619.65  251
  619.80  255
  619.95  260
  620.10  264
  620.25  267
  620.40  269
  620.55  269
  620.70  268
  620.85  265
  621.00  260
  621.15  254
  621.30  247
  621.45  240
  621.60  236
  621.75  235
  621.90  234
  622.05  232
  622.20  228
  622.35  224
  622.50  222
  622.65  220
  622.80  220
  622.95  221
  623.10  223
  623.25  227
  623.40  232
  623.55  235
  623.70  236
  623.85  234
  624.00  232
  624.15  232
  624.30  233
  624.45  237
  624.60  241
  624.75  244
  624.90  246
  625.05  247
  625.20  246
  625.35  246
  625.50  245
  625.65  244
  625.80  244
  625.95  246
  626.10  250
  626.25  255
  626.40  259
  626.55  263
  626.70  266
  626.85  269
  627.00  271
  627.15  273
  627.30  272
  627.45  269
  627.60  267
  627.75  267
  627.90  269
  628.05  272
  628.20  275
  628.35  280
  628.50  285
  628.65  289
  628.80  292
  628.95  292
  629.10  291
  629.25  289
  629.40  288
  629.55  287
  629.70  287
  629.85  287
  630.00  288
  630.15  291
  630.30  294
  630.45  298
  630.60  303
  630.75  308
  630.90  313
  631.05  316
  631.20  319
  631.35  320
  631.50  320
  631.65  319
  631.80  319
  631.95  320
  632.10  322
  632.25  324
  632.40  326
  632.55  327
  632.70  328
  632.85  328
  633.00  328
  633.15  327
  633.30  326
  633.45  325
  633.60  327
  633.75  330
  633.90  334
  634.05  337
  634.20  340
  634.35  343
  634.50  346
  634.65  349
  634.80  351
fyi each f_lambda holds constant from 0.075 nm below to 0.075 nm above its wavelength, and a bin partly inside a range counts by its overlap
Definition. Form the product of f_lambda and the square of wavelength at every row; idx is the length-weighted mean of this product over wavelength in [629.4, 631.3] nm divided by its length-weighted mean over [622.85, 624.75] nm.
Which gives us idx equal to 1.32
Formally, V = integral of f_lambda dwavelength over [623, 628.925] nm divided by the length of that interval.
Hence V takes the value 254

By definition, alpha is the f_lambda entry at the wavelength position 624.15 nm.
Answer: 232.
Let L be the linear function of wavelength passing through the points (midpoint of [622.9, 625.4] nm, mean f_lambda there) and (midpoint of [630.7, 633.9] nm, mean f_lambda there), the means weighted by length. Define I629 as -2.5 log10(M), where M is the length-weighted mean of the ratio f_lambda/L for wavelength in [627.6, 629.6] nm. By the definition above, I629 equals 0.01 mag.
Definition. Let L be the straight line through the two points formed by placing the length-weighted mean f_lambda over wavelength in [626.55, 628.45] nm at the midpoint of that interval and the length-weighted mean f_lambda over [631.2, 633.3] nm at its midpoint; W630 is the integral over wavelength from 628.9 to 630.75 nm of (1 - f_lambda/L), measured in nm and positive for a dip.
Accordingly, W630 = 0.03 nm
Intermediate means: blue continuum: 271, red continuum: 324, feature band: 292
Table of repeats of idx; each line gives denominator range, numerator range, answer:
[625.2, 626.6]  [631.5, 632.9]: 1.32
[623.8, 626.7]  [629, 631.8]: 1.25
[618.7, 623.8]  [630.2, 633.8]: 1.36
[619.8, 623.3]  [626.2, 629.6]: 1.16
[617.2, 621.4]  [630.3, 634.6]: 1.29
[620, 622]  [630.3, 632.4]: 1.28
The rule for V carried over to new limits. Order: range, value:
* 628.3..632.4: 302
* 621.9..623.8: 227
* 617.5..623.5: 250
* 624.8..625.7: 246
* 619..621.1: 258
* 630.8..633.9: 323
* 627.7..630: 284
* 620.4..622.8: 242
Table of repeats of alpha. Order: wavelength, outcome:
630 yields 288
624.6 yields 241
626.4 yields 259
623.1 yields 223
